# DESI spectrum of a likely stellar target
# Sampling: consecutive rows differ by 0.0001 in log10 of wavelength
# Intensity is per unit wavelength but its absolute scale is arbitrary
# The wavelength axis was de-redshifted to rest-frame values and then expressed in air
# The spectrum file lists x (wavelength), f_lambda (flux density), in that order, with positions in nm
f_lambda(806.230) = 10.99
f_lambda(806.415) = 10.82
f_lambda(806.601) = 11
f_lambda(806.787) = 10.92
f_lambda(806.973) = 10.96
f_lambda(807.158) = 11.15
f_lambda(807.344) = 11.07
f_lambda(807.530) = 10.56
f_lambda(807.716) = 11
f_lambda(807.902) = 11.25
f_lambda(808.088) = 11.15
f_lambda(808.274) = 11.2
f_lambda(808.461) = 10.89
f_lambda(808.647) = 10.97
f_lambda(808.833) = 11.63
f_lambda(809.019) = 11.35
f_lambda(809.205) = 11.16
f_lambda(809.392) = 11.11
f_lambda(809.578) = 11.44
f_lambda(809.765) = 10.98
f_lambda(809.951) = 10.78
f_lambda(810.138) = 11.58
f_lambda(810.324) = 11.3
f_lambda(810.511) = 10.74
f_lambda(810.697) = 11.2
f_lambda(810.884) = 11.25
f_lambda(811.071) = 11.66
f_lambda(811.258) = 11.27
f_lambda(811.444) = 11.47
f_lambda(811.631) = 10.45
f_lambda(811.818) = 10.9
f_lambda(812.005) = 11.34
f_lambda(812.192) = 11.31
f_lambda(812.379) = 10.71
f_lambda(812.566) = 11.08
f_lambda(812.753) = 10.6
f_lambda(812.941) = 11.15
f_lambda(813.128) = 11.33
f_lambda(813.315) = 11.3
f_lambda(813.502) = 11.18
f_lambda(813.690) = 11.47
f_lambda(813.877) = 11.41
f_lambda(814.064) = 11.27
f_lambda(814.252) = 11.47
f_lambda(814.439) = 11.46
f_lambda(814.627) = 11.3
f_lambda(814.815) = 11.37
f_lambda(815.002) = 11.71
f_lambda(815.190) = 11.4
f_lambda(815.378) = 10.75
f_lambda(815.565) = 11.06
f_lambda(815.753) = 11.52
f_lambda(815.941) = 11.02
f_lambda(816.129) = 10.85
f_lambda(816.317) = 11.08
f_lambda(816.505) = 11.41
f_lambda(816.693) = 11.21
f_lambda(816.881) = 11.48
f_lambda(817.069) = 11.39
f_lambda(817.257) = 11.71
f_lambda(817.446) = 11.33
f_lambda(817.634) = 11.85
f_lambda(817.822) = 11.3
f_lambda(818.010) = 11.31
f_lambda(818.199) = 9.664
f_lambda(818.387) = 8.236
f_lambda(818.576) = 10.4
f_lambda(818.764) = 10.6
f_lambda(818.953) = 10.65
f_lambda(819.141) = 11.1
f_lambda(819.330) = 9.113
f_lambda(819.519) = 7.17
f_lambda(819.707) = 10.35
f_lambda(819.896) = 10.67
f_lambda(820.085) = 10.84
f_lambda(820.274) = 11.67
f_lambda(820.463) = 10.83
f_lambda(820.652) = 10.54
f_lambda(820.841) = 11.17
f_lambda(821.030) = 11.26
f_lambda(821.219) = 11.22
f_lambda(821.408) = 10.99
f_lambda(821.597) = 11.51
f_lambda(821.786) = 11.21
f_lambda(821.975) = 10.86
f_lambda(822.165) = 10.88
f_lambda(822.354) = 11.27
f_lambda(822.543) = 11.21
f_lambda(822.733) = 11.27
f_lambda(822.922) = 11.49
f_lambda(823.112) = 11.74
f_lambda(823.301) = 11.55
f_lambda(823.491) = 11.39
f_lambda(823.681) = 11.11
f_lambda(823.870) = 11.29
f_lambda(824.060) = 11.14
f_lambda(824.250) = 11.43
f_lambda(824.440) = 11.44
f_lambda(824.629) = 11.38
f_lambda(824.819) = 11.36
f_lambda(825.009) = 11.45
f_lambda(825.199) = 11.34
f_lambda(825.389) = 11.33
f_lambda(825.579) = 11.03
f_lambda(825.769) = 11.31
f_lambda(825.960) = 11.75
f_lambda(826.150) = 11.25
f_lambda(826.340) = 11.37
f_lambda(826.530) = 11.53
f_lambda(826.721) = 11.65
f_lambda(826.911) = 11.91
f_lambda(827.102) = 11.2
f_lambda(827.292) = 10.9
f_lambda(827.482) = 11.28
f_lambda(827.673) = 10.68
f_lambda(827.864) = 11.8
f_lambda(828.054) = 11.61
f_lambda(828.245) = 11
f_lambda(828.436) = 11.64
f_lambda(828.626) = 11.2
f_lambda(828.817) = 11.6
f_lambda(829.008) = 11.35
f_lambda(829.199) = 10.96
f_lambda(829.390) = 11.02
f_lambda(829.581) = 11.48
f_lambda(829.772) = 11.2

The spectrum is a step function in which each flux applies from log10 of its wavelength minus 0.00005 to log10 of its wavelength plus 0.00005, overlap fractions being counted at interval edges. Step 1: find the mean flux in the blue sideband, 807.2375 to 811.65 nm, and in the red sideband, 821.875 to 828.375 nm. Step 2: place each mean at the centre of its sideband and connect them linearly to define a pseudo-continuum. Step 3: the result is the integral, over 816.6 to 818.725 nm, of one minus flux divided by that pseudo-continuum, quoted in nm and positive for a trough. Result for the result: 0.07 nm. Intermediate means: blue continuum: 11.2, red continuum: 11.3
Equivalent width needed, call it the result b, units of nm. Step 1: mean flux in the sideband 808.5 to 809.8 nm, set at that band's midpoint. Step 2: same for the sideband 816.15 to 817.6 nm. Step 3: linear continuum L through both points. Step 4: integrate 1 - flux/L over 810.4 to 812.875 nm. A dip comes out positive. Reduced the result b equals 0.043 nm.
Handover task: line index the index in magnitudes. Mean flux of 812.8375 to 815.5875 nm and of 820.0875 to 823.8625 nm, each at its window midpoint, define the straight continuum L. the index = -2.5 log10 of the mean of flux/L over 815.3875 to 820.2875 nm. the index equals 0.055 mag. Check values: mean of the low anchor 11.3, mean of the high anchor 11.2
